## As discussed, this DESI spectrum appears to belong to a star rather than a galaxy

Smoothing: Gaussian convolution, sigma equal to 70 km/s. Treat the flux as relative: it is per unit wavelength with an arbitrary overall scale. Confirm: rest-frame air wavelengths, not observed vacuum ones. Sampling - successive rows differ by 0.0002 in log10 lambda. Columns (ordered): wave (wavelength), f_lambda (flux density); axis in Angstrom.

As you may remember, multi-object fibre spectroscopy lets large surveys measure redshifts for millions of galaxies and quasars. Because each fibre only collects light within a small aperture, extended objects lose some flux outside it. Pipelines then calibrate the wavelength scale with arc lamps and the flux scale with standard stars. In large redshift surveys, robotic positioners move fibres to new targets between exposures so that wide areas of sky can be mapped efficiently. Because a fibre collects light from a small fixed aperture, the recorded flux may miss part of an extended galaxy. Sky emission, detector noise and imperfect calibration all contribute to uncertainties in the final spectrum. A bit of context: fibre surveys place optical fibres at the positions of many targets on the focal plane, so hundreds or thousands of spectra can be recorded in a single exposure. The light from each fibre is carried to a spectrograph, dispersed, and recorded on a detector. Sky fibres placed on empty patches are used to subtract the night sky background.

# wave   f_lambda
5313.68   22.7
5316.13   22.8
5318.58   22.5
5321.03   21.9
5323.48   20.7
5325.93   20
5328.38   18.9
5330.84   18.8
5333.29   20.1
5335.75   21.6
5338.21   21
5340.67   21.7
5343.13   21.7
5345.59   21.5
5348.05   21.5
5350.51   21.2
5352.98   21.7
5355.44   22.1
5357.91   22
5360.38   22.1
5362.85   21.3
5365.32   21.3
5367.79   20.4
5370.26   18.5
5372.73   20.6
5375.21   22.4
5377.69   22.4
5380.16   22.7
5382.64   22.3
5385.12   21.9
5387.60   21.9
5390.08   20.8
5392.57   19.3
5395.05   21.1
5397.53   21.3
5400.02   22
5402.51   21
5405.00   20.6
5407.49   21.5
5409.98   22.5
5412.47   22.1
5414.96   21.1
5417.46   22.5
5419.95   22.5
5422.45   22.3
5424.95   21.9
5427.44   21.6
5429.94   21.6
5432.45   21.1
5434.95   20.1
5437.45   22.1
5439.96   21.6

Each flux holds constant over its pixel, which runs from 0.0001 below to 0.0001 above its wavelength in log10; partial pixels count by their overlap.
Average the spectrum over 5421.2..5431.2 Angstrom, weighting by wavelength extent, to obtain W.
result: 21.8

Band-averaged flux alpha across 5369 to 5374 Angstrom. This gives 19.6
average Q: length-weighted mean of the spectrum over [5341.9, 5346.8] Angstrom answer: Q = 21.6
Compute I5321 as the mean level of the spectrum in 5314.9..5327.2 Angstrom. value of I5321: 21.6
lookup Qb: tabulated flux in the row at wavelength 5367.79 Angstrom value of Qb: 20.4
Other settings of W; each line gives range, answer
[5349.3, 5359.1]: 21.7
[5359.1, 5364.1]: 21.7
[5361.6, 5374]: 20.4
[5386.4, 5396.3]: 20.8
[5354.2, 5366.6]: 21.8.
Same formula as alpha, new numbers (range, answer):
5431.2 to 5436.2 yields 20.6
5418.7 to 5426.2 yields 22.3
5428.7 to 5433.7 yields 21.3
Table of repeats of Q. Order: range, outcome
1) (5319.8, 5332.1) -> 20.1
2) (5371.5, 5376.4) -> 21.5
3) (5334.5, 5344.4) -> 21.5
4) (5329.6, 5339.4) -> 20.4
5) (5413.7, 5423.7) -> 22.1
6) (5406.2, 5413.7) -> 22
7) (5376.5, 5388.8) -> 22.2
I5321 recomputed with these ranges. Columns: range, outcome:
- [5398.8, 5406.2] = 21.2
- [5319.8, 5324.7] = 21.3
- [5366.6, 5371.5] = 19.5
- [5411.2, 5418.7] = 21.9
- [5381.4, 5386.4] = 22.1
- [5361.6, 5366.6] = 21.3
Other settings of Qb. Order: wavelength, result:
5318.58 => 22.5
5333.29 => 20.1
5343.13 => 21.7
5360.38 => 22.1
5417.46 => 22.5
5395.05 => 21.1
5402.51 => 21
